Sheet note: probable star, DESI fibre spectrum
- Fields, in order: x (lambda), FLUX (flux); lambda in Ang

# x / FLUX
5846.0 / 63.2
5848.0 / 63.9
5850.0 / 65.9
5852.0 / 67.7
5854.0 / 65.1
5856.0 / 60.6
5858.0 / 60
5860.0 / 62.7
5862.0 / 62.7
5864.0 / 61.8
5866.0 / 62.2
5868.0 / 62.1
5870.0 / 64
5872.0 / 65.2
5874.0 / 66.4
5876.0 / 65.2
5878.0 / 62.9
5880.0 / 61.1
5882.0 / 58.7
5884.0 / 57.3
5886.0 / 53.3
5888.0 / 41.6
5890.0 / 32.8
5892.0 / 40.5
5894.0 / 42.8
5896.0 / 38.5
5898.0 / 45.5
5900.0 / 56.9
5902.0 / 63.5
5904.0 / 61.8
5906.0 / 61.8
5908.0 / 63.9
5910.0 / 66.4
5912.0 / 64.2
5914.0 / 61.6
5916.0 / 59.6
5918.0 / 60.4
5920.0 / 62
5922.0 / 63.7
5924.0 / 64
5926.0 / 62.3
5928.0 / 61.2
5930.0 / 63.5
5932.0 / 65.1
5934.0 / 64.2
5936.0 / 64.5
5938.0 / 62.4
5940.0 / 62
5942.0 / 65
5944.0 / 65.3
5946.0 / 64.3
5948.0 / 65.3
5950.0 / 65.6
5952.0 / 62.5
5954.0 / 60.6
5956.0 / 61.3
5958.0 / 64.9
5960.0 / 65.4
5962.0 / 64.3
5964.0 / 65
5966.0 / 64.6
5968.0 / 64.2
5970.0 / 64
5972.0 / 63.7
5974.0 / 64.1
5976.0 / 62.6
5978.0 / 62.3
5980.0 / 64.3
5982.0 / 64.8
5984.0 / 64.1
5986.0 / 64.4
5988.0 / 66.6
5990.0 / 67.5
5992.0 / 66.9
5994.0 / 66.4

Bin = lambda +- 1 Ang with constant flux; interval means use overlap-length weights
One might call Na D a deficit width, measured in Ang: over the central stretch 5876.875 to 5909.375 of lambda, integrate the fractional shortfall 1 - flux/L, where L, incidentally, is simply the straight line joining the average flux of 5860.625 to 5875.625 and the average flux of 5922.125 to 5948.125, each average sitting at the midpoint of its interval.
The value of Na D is 5.5 Ang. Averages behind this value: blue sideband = 63.5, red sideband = 63.7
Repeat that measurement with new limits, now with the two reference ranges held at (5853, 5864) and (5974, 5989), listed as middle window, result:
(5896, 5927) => 1.28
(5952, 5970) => 0.03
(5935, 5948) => -0.10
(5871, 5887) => 0.32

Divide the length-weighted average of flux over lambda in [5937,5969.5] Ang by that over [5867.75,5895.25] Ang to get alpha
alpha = 1.16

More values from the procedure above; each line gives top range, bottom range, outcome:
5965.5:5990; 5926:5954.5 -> 1.01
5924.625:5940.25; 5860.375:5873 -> 1.00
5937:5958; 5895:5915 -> 1.09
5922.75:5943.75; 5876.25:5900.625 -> 1.28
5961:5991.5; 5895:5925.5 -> 1.08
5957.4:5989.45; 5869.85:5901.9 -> 1.21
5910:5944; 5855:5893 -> 1.09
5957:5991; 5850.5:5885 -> 1.03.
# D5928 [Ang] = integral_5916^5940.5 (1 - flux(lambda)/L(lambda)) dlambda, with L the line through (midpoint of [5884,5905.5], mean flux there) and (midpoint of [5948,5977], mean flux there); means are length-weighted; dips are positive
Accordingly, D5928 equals -3.0 Ang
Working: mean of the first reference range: 48.5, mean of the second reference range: 63.8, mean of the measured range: 62.8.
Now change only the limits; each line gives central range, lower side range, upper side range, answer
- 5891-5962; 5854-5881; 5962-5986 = 3.2 Ang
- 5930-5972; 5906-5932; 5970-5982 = -0.5 Ang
